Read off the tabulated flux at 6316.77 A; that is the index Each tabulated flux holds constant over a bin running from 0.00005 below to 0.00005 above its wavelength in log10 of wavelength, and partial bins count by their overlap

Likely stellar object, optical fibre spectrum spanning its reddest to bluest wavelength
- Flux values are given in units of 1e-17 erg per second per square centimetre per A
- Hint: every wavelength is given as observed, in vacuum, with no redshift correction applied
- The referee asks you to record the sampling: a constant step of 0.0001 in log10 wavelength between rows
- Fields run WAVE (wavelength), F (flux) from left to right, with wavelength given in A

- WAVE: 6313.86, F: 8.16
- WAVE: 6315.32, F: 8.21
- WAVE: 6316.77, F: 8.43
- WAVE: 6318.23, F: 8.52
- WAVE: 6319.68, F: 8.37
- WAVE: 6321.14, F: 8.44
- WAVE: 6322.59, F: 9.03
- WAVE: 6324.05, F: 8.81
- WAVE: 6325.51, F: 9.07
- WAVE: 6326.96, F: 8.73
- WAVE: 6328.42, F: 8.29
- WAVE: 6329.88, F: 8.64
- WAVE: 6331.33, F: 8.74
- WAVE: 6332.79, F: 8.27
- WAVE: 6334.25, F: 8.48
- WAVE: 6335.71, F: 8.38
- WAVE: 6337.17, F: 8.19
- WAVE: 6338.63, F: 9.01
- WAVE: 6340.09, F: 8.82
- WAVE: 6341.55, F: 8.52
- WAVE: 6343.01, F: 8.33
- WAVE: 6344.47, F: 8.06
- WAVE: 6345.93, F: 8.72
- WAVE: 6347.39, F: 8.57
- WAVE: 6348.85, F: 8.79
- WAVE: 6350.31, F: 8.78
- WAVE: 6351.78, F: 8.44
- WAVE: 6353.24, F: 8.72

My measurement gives 8.43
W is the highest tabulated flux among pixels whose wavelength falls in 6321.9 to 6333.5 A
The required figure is 9.07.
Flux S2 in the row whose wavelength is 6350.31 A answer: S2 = 8.78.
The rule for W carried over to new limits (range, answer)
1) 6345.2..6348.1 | 8.72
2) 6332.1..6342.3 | 9.01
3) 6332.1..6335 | 8.48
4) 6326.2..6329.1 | 8.73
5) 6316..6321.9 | 8.52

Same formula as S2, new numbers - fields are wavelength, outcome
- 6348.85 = 8.79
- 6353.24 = 8.72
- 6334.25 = 8.48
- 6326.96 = 8.73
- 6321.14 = 8.44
